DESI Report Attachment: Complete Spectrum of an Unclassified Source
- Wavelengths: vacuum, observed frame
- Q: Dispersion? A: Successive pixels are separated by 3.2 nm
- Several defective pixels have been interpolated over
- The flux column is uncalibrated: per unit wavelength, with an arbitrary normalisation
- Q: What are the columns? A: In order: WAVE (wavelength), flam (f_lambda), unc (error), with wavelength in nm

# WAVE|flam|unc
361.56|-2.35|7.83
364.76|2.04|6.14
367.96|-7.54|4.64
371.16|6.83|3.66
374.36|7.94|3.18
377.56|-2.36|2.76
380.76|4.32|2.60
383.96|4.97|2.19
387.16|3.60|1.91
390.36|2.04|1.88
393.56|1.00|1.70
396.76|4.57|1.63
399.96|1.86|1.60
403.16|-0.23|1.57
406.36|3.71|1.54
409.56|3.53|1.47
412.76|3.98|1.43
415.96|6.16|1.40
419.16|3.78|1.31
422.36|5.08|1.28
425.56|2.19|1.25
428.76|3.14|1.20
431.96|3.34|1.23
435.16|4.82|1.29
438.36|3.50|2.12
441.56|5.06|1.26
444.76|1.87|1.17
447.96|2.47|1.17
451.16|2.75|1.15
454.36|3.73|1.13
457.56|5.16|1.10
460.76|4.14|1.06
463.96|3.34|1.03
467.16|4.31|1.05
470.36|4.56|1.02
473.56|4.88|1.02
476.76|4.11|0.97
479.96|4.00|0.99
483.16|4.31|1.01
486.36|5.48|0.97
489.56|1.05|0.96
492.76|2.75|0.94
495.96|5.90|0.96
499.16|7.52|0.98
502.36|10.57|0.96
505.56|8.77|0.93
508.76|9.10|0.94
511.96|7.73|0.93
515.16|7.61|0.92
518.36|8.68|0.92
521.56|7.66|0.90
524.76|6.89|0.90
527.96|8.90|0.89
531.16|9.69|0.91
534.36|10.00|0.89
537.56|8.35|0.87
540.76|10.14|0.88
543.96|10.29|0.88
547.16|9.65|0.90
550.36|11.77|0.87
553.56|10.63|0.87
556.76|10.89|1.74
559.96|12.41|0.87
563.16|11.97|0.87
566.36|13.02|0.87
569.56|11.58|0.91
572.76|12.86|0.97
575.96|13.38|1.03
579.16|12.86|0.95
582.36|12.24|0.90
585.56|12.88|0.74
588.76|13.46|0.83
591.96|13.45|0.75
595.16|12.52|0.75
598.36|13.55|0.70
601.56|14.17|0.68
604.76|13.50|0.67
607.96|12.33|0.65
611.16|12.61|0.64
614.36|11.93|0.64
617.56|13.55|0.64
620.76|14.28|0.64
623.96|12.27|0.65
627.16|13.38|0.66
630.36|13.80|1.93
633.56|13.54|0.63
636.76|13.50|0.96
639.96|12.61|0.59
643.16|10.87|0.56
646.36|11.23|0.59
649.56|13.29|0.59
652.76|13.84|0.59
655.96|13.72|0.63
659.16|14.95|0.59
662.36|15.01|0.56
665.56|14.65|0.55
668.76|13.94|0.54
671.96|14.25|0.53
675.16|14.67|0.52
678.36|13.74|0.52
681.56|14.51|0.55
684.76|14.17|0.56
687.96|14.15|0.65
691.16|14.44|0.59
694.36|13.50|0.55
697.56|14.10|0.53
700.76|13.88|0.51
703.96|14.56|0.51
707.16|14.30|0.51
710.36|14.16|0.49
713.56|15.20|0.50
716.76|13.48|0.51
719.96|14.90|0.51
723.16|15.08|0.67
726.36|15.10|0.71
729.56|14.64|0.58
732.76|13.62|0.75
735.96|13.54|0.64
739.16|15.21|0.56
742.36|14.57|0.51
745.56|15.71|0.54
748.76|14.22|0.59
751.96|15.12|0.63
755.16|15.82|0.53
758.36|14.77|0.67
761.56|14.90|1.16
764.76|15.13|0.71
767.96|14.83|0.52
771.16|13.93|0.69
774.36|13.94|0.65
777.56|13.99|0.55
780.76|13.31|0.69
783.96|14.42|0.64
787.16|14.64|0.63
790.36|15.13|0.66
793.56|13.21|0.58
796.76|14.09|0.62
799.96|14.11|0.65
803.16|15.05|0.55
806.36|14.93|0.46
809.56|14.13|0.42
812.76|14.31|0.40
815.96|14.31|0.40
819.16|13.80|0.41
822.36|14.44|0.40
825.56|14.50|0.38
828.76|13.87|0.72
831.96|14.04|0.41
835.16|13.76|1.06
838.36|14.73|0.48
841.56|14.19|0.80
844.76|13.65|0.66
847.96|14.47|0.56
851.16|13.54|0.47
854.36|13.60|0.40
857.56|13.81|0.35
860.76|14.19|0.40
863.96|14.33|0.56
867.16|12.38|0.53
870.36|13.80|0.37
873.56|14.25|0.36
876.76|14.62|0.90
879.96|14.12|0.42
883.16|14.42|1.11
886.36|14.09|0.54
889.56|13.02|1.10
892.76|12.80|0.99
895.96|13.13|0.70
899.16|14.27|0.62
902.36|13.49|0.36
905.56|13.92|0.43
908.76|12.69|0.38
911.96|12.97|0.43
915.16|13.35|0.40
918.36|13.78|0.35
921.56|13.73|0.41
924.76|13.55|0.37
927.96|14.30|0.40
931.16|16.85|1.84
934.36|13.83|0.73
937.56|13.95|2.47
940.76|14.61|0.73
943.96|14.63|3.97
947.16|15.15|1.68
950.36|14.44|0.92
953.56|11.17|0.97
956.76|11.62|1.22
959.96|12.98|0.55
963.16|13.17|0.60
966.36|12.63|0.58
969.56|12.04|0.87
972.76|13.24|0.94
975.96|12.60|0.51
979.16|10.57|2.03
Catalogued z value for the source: 0.246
